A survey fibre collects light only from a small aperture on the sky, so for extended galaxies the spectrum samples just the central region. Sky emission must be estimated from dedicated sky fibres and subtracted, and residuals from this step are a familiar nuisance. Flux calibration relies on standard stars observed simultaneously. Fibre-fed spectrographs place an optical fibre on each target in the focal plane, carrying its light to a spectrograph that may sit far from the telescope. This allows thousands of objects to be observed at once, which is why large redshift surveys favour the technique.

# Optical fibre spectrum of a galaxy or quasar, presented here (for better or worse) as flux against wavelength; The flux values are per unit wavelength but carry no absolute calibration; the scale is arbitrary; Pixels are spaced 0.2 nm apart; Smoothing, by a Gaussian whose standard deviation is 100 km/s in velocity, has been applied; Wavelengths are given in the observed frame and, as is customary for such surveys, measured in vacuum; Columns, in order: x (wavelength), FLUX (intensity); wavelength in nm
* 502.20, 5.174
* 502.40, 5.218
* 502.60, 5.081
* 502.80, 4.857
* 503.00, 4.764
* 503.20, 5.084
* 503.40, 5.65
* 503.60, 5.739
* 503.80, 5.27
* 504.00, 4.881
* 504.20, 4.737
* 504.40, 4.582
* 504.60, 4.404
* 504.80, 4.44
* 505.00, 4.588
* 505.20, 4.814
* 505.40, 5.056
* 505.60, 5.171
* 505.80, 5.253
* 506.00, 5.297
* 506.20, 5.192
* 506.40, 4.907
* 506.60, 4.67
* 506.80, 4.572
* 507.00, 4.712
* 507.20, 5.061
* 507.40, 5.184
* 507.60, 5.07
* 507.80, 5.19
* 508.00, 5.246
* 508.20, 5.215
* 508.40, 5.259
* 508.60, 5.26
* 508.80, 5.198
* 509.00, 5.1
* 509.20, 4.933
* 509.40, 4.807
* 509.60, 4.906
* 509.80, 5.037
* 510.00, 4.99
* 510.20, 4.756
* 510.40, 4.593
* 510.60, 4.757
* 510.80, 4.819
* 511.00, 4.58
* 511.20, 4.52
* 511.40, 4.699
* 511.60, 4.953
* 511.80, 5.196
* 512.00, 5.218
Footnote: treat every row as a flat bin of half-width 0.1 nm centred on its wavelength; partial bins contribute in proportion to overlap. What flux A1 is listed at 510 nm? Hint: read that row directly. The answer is 4.99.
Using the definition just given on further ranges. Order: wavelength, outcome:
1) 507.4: 5.184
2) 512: 5.218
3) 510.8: 4.819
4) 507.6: 5.07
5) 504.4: 4.582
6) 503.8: 5.27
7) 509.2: 4.933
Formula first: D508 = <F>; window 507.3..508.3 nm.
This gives 5.18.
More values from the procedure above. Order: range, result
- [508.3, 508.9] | 5.24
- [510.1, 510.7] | 4.7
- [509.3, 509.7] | 4.86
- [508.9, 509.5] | 4.95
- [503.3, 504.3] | 5.26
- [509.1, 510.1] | 4.93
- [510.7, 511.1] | 4.7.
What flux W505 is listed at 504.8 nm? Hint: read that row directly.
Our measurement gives 4.44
